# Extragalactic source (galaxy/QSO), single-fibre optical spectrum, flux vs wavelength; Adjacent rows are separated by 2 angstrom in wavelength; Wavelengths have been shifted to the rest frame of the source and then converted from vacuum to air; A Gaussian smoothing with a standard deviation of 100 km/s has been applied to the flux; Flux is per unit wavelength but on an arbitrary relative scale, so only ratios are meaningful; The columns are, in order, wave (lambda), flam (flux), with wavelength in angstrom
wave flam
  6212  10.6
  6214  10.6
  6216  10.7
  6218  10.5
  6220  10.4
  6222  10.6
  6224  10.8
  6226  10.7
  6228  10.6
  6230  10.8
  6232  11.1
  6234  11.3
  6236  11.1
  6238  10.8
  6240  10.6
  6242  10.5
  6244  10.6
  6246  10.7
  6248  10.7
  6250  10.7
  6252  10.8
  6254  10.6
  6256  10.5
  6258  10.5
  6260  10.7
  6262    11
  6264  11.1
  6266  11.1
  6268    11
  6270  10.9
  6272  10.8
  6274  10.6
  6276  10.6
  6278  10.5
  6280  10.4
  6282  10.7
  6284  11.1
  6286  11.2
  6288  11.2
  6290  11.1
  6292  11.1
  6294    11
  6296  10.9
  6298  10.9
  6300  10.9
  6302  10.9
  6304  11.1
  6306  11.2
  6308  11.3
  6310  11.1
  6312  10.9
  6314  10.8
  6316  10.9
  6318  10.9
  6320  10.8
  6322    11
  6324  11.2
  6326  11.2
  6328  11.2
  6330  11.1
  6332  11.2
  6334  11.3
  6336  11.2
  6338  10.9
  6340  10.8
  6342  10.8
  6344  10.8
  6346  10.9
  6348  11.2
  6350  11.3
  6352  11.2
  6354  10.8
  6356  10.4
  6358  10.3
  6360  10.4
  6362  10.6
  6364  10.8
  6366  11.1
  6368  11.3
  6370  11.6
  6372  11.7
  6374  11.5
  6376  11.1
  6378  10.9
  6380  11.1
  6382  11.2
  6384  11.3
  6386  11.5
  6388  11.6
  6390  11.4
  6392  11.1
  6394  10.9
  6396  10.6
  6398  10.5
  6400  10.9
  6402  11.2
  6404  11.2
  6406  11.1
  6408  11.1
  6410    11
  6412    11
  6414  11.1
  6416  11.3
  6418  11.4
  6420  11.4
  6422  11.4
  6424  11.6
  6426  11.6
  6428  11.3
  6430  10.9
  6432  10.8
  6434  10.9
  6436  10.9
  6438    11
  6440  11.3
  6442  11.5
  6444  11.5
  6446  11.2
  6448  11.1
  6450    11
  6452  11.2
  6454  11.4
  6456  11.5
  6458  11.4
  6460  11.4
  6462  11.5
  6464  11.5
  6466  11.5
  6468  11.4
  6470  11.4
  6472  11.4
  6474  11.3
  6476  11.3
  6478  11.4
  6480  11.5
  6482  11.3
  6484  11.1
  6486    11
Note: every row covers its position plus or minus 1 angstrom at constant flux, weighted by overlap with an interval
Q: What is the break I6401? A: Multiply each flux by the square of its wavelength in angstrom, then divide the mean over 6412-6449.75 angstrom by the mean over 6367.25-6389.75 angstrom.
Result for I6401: 1.01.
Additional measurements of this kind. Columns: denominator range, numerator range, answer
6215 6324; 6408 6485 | 1.10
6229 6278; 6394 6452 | 1.09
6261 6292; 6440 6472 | 1.10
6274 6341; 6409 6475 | 1.07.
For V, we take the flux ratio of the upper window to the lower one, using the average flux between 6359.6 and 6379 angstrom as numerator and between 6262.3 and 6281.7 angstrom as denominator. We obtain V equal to 1.03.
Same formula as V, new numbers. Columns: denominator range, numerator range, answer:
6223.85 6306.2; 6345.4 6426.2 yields 1.02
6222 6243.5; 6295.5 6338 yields 1.02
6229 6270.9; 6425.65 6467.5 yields 1.04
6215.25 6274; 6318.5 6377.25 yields 1.02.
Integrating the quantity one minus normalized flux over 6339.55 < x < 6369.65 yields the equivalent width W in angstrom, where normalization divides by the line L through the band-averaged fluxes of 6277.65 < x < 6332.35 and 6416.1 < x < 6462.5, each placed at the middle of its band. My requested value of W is 0.6 angstrom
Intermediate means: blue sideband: 11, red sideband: 11.3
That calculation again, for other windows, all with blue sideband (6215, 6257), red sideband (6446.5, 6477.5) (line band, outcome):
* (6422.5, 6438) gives 0.17 angstrom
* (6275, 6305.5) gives -0.11 angstrom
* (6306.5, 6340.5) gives -0.28 angstrom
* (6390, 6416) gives 0.42 angstrom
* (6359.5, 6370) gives 0.14 angstrom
